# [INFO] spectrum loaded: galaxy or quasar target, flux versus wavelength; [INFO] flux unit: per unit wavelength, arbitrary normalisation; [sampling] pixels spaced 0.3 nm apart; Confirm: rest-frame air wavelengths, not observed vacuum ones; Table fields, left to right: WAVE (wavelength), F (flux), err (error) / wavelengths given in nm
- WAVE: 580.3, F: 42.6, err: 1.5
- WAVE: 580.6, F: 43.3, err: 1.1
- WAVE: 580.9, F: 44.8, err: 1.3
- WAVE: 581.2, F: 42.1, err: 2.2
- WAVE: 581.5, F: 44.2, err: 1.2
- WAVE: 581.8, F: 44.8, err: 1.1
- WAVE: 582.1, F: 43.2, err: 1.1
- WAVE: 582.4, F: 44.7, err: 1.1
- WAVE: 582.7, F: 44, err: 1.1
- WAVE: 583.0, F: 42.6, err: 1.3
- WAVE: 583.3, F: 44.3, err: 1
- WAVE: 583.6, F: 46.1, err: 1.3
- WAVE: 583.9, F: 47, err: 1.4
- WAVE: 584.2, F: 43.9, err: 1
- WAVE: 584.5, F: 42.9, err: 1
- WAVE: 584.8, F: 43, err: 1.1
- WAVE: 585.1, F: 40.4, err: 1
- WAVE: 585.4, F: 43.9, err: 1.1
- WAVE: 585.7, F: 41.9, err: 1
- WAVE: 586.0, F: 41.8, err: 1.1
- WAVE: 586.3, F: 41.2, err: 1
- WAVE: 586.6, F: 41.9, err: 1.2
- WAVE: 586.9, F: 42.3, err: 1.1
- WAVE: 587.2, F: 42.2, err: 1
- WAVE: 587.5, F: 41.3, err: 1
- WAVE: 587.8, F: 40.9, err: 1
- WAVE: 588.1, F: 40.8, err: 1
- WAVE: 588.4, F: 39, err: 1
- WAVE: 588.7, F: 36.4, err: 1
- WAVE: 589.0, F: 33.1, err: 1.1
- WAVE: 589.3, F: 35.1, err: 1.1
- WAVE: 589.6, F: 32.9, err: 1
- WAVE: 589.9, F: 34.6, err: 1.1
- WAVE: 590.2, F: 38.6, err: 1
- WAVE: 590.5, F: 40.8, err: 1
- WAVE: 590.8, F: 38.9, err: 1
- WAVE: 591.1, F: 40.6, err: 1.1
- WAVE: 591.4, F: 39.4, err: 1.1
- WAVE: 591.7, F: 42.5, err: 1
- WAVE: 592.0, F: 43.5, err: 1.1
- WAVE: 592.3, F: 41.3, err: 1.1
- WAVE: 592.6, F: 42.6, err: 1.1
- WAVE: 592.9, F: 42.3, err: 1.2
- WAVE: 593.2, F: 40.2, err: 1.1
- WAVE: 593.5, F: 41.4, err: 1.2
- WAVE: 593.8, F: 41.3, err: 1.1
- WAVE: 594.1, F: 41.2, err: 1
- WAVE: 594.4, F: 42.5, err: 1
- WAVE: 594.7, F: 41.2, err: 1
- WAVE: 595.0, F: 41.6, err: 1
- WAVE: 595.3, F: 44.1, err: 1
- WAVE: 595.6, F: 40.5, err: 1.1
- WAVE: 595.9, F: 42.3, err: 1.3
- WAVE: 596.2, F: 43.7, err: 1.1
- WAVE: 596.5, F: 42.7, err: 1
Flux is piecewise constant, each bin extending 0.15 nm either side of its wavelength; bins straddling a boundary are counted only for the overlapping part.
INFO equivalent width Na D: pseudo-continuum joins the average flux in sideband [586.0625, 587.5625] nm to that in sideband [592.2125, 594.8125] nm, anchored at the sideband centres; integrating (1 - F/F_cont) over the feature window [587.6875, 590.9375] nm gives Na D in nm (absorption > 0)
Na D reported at 0.34 nm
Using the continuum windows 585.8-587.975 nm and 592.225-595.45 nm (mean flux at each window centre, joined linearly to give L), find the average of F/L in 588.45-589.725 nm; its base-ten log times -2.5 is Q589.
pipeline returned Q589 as 0.20 mag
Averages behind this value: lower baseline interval 41.7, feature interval 34.8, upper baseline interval 41.8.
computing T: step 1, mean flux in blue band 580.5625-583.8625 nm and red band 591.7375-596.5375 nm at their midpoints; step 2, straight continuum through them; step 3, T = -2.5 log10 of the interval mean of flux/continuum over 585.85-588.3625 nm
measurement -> 0.05 mag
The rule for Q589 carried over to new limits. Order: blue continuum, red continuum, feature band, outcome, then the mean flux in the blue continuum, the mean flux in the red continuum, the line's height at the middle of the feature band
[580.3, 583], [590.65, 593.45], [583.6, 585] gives -0.03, 43.7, 41.3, 43.1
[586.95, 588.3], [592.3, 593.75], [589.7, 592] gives 0.05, 41.3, 41.6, 41.5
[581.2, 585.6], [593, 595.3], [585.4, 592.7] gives 0.07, 43.8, 41.5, 42.6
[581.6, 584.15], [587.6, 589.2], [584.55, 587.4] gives -0.03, 44.6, 38.1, 40.9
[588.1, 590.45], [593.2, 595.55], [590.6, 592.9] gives -0.07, 36.2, 41.7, 38.9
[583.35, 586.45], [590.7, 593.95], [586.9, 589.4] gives 0.09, 43.2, 41.3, 42.4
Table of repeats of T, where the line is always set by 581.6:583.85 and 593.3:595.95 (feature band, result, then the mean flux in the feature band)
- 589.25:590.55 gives 0.18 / 36.2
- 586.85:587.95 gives 0.04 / 41.6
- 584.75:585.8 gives 0.04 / 42.3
